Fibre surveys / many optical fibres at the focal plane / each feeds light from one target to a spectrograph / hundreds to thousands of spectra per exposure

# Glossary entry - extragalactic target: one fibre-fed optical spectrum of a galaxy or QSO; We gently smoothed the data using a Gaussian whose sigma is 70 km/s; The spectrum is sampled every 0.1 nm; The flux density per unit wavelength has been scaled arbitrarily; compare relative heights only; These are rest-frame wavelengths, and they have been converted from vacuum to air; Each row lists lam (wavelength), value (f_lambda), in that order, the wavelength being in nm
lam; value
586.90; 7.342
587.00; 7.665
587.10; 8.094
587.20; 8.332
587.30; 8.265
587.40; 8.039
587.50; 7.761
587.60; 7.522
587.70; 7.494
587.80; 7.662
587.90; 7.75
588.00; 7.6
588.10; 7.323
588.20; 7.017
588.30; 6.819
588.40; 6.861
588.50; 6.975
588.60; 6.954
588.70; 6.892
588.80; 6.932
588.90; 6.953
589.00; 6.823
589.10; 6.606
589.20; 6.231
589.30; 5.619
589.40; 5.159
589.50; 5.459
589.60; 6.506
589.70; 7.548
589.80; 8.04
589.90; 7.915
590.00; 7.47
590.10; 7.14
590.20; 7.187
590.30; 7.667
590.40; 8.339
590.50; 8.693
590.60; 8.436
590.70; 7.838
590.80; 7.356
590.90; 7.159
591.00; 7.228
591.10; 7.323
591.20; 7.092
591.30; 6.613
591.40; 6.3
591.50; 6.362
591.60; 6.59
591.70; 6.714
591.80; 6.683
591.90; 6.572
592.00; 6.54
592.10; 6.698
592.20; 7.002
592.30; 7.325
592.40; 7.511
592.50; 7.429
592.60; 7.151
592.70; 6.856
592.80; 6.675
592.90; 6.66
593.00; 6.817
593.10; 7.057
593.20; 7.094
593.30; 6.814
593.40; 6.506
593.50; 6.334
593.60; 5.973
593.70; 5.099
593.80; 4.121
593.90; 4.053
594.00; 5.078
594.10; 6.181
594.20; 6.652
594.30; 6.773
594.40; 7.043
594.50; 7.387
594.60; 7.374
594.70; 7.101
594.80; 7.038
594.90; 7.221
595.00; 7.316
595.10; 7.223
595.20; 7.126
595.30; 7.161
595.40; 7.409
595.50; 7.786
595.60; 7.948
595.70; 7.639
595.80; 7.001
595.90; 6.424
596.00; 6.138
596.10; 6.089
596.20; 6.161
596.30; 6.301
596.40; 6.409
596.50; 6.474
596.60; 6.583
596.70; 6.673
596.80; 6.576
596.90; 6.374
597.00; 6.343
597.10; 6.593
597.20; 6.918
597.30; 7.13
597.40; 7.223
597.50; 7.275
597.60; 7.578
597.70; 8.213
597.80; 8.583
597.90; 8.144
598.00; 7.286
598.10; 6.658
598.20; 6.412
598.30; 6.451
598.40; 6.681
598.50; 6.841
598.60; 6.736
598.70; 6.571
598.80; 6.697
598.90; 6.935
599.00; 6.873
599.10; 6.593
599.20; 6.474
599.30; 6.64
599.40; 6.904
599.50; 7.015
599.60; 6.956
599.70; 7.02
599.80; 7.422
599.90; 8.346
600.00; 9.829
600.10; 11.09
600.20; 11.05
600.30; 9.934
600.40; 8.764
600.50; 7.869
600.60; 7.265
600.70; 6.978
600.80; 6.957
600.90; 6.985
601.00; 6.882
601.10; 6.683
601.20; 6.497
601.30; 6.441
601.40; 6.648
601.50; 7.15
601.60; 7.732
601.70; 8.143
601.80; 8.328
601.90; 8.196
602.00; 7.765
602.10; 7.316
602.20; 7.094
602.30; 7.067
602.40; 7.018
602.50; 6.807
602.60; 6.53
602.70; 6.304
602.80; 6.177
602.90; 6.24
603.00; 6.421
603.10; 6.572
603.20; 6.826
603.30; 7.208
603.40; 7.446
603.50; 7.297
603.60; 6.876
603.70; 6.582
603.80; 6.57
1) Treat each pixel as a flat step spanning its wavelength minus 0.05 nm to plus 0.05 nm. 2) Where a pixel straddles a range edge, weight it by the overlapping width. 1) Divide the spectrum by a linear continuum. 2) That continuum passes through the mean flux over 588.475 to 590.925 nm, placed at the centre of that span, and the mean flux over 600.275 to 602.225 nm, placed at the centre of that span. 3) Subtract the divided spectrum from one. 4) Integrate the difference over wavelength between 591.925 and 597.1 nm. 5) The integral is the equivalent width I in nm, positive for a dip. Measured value 0.41 nm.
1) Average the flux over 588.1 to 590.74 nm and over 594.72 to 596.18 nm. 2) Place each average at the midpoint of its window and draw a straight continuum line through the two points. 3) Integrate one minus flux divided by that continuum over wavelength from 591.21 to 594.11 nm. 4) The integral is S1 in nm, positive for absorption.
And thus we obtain 0.26 nm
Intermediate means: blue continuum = 7.08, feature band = 6.45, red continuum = 7.09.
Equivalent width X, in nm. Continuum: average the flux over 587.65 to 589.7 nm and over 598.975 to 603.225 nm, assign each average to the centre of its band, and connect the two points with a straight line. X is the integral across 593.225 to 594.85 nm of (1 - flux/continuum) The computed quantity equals 0.19 nm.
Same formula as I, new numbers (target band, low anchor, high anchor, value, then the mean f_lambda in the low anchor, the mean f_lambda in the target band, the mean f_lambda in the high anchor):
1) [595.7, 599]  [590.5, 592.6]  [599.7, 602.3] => 0.315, 7.08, 6.84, 7.86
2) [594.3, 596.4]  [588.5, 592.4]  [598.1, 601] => 0.069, 7.01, 7.02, 7.48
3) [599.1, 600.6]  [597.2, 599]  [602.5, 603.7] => -0.251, 7.13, 8.15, 6.72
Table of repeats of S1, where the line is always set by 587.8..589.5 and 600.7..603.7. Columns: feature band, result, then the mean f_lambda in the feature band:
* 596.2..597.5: 0.052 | 6.64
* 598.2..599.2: 0.039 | 6.68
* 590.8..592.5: -0.016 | 6.89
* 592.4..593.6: 0.000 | 6.84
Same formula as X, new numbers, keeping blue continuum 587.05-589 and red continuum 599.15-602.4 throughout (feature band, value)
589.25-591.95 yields 0.14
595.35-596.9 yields 0.17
